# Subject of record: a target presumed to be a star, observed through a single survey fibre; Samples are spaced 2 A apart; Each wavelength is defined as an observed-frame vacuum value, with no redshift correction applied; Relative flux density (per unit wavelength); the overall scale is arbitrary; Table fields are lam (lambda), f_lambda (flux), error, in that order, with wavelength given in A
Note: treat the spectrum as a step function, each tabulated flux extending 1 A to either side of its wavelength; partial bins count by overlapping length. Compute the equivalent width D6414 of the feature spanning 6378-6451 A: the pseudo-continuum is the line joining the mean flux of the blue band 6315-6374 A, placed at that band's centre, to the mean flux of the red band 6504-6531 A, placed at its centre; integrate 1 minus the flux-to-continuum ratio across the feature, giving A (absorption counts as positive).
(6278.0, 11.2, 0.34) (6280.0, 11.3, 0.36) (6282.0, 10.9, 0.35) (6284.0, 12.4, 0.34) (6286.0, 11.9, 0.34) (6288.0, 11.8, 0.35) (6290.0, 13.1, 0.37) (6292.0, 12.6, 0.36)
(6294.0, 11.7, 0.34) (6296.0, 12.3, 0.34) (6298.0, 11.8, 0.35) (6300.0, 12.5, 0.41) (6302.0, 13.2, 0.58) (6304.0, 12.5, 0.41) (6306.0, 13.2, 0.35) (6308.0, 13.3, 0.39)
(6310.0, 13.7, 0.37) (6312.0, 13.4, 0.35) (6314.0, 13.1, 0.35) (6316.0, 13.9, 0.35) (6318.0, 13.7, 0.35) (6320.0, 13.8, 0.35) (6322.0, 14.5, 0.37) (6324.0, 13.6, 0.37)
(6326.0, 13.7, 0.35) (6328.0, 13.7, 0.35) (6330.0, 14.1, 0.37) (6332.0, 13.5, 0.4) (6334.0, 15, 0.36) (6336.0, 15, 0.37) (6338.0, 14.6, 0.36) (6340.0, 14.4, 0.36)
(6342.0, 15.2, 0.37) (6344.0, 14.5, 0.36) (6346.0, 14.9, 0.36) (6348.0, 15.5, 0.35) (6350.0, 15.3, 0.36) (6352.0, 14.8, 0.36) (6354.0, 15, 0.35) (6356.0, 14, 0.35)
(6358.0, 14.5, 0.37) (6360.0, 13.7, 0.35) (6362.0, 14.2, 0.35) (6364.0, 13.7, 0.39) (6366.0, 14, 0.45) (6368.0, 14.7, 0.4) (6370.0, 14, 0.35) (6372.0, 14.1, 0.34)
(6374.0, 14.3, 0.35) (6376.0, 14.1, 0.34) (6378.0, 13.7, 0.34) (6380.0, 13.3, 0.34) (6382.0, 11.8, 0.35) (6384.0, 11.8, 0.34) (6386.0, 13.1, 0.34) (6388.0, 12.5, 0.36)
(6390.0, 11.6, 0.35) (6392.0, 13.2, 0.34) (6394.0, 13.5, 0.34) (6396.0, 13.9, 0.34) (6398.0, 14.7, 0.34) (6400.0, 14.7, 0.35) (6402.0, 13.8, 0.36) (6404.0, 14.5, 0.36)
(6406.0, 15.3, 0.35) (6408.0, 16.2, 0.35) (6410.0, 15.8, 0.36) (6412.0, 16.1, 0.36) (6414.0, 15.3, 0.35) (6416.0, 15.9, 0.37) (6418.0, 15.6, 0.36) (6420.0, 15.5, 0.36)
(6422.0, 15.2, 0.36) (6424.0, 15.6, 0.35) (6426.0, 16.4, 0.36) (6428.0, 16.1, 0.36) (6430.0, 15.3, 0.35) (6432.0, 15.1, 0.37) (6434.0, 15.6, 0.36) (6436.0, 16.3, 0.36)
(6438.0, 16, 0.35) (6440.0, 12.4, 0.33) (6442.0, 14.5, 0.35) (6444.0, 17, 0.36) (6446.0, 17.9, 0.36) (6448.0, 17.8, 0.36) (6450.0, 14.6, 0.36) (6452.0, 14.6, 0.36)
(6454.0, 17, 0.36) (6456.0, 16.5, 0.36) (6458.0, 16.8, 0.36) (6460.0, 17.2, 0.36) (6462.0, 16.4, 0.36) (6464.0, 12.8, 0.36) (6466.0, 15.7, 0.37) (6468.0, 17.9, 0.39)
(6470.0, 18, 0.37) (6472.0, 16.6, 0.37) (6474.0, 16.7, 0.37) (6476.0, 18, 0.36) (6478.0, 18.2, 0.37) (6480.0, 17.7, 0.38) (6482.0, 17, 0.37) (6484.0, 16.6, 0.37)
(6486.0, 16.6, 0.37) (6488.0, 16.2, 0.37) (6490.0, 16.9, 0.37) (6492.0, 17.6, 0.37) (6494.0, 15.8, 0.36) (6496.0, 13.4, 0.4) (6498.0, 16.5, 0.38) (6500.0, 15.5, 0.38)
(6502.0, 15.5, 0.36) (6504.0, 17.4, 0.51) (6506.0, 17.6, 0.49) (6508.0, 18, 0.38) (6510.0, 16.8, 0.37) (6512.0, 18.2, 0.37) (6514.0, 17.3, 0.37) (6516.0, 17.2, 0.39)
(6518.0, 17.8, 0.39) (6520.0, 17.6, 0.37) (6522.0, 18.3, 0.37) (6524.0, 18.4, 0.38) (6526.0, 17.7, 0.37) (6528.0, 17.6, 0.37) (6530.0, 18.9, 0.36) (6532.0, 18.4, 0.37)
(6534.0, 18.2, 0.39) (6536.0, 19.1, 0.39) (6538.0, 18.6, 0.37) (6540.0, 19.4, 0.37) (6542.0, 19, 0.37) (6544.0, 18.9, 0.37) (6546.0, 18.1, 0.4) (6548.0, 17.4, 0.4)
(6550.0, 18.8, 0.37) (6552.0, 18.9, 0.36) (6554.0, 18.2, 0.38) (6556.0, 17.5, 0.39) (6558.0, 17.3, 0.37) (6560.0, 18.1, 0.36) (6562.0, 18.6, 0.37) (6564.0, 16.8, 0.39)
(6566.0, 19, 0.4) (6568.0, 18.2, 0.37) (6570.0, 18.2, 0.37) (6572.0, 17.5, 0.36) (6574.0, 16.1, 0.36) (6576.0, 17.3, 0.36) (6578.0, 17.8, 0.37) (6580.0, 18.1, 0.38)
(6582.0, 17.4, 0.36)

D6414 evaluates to 4.3 A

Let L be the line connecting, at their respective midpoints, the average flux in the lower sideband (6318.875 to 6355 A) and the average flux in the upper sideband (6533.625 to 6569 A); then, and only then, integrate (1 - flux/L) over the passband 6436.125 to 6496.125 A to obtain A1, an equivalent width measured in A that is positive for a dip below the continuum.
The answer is 1.5 A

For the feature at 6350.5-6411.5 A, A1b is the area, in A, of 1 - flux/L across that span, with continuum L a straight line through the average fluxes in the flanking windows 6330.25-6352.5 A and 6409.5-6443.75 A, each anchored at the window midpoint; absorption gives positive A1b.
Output 4.5 A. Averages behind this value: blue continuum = 14.8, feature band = 14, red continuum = 15.5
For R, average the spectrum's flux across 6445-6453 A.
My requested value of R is 16.2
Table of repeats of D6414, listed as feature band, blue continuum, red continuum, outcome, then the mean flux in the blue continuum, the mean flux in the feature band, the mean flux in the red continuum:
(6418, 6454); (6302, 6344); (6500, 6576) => 0.7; 13.9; 15.7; 17.9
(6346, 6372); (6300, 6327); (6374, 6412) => -1.5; 13.5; 14.5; 13.8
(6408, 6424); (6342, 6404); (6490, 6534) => -0.8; 13.9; 15.7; 17.2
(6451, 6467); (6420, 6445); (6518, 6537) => 0.3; 15.5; 15.9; 18.2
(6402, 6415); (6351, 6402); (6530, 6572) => -0.7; 13.7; 15.4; 18.3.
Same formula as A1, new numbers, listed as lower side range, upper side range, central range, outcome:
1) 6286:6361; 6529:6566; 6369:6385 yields 1.6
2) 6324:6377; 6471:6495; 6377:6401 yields 3.2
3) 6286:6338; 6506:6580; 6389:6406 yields 1.4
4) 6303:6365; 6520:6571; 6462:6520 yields 1.5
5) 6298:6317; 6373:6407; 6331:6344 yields -1.3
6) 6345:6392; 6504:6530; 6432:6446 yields 0.2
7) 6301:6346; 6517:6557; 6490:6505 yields 1.3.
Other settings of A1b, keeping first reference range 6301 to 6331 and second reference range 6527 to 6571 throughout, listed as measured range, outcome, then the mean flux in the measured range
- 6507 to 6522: 0.0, 17.6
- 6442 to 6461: -0.2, 16.5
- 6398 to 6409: 0.3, 14.9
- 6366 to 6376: 0.3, 14.2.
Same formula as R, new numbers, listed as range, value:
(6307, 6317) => 13.5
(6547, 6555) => 18.3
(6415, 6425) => 15.6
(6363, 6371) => 14.1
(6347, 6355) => 15.2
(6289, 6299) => 12.3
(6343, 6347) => 14.7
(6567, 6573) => 18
